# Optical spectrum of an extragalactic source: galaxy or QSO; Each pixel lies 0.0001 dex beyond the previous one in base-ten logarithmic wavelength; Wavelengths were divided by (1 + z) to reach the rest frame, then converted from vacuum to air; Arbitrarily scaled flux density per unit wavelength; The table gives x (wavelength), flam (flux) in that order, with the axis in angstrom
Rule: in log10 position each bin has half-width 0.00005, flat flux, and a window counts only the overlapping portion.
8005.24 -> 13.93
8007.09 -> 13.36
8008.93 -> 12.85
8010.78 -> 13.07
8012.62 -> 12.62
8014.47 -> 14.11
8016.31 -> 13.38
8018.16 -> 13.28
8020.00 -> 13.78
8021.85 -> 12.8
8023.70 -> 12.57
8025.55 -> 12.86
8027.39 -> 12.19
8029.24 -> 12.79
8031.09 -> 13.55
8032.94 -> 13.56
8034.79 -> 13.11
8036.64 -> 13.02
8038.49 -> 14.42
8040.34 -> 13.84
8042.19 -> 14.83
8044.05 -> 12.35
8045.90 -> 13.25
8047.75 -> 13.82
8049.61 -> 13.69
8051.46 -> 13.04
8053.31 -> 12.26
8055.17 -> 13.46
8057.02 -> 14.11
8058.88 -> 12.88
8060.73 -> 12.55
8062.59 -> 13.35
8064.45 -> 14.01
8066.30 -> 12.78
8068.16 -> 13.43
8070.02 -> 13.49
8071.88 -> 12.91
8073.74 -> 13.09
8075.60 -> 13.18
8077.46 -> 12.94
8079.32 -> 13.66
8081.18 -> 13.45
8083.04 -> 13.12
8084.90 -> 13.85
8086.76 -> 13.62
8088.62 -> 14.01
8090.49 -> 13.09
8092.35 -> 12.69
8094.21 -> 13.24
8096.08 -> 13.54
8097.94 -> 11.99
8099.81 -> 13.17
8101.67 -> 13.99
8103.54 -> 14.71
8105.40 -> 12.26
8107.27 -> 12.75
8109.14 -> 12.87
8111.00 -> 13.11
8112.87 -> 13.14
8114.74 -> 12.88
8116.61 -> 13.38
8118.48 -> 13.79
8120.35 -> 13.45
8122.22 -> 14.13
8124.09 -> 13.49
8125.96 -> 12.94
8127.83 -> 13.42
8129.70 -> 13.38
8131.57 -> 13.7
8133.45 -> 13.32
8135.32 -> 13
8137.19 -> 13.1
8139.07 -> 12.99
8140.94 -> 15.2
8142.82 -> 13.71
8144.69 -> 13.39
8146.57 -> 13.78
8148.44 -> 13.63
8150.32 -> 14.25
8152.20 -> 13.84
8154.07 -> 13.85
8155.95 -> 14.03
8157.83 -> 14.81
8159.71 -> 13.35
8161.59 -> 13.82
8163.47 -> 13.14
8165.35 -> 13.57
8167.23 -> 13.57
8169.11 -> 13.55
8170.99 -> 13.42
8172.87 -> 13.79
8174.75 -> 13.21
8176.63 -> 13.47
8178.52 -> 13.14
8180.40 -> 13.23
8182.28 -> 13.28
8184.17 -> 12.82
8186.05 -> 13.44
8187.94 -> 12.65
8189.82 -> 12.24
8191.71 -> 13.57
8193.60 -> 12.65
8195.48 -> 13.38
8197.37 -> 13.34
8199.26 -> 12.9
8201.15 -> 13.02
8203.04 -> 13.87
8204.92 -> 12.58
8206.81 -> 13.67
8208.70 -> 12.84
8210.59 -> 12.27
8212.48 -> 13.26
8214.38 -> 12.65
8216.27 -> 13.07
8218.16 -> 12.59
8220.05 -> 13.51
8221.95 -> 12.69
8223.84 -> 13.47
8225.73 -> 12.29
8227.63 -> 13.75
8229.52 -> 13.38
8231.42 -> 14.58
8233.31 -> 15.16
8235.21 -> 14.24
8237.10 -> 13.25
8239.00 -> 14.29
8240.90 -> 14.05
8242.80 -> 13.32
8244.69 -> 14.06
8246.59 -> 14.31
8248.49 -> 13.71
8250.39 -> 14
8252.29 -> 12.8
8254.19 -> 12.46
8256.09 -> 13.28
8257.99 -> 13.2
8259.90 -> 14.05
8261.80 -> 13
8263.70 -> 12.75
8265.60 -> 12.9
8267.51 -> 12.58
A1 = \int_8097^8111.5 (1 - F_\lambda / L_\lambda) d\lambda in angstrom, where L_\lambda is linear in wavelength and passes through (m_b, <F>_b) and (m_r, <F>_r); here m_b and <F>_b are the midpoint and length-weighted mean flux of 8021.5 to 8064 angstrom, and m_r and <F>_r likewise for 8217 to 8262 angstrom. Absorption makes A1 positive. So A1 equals 0.3 angstrom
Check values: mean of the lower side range 13.2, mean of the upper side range 13.6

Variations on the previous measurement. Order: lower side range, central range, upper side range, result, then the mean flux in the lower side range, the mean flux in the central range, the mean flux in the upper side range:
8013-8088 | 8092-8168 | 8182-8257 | -0.9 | 13.3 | 13.5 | 13.3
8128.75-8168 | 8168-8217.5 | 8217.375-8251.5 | 2.1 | 13.7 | 13.1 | 13.7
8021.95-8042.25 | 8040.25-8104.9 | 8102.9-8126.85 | -0.3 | 13.3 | 13.3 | 13.3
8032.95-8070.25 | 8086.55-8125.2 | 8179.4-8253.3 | 0.2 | 13.4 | 13.3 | 13.3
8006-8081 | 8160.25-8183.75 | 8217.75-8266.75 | 0.0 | 13.3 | 13.4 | 13.5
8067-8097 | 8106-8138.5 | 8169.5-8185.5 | 0.1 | 13.3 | 13.3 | 13.3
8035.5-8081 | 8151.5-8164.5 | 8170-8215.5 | -0.7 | 13.3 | 13.8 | 13.1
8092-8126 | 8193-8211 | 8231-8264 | 0.6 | 13.3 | 13.1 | 13.7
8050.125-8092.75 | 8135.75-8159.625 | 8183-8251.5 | -0.9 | 13.3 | 13.8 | 13.4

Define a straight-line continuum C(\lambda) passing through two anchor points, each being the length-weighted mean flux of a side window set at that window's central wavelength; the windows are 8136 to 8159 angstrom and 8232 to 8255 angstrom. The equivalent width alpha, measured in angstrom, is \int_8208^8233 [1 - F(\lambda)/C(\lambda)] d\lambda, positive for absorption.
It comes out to 1.22 angstrom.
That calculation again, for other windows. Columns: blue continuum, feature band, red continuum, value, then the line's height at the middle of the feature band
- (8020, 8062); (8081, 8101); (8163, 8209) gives -0.03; 13.2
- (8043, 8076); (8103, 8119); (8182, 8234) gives 0.04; 13.2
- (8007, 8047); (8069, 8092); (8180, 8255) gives -0.13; 13.3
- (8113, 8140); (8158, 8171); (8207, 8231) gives -0.35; 13.2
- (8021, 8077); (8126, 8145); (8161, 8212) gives -0.41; 13.2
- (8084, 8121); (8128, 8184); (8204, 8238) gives -1.30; 13.3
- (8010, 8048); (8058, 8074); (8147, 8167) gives 0.32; 13.4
